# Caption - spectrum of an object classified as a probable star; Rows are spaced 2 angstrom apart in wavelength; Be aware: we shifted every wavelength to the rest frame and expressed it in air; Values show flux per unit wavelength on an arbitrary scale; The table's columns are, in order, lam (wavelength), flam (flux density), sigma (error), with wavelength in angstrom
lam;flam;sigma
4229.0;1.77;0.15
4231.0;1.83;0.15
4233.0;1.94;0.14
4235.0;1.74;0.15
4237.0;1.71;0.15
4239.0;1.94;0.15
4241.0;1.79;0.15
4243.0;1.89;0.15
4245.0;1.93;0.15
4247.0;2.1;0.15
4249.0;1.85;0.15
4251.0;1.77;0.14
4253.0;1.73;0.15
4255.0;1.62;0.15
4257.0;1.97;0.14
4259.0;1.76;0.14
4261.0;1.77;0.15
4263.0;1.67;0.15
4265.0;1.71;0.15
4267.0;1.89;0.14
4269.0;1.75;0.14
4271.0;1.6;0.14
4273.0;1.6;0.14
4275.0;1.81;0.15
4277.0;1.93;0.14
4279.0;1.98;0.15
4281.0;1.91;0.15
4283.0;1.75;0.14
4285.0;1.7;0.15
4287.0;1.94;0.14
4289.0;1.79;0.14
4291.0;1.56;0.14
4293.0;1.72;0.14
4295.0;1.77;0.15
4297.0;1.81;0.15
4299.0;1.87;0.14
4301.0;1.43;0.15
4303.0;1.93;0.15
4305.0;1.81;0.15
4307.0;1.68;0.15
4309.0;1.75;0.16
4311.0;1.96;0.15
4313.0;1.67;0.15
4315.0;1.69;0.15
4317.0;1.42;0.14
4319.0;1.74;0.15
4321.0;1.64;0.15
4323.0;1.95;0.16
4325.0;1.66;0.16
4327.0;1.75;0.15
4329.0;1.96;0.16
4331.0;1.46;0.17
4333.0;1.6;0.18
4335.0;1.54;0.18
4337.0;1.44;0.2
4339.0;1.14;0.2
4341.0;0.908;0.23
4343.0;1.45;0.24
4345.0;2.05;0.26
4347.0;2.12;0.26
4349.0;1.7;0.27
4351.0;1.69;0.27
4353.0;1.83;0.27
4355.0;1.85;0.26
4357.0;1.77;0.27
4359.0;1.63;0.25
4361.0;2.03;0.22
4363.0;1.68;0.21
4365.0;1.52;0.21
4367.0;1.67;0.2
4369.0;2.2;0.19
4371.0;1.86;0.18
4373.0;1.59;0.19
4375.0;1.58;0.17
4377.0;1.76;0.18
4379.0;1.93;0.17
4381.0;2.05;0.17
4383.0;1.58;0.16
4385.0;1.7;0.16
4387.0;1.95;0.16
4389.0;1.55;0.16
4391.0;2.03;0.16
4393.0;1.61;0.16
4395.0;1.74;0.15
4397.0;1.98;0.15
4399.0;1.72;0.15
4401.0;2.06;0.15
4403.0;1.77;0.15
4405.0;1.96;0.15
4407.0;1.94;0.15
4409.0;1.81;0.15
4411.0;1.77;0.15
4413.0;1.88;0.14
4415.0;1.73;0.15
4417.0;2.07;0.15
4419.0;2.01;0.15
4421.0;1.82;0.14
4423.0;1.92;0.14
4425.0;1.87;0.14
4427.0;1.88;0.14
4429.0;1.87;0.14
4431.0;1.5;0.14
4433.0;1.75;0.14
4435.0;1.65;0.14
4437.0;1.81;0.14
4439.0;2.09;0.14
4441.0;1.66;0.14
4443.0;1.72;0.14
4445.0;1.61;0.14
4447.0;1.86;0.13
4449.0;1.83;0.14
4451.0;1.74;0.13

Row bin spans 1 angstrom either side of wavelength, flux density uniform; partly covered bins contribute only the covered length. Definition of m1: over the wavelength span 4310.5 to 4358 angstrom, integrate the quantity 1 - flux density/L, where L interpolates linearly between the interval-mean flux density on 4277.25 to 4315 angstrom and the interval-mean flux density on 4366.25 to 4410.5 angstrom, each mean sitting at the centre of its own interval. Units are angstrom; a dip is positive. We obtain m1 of 3.5 angstrom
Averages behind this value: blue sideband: 1.78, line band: 1.66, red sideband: 1.82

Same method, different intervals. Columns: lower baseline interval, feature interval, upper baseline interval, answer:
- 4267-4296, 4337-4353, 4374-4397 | 1.73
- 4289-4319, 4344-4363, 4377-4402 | -0.67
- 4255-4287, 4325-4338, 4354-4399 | 1.14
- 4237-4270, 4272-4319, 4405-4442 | 1.63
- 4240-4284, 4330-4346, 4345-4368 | 3.04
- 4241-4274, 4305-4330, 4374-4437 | 0.82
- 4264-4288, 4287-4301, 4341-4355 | 0.32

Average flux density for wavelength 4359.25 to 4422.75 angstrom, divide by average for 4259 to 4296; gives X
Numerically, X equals 1.03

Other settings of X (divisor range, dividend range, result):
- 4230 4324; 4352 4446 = 1.01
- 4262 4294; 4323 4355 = 0.93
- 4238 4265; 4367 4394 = 0.98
